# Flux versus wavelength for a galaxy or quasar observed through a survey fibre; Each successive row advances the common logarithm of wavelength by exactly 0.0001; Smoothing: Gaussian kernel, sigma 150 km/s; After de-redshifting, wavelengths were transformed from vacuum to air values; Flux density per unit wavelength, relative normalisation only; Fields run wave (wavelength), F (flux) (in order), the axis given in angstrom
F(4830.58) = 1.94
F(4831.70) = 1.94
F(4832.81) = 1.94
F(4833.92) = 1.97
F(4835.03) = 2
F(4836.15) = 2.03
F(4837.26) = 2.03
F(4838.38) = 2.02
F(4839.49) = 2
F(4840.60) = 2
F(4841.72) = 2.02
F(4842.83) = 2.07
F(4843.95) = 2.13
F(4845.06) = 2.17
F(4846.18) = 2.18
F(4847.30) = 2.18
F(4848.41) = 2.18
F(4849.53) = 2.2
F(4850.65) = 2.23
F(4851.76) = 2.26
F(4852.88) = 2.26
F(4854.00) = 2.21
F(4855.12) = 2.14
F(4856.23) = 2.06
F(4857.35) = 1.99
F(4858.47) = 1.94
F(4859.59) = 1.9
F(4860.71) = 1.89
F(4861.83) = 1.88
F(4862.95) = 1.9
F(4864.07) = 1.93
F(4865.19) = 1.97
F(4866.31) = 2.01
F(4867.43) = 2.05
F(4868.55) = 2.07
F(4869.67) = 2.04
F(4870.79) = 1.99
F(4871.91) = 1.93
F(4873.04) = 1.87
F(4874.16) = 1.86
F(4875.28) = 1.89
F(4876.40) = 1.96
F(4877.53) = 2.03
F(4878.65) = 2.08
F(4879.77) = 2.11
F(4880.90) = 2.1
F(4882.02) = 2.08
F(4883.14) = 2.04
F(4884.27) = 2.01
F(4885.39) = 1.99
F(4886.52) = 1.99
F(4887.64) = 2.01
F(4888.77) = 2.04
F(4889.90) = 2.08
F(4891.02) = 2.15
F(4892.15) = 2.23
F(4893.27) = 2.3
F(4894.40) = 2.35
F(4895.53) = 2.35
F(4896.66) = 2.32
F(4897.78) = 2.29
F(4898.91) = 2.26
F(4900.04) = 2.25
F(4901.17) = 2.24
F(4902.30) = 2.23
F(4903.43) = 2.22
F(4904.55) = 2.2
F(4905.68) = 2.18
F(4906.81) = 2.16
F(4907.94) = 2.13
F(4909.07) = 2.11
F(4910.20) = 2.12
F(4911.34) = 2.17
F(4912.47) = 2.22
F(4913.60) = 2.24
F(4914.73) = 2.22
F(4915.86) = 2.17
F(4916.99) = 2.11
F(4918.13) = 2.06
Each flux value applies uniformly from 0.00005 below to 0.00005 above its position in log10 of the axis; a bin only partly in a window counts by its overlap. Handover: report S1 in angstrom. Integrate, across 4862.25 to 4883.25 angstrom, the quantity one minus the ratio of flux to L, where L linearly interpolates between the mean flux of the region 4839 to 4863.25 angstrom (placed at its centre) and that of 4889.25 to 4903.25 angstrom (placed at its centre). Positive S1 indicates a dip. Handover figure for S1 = 1.7 angstrom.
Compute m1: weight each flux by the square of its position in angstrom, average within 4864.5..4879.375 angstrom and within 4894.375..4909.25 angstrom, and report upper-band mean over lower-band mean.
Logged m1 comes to 1.1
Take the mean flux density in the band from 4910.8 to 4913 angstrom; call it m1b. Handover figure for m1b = 2.2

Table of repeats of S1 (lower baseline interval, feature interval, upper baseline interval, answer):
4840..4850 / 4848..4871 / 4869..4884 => 0.2 angstrom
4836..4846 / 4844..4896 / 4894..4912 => 1.6 angstrom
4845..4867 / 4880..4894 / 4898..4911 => 0.4 angstrom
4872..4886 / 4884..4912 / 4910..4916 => -0.9 angstrom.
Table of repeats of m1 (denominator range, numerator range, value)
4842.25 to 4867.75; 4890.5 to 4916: 1.09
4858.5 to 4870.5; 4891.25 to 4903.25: 1.17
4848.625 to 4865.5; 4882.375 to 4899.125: 1.07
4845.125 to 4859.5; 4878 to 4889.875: 0.97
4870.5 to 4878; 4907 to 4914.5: 1.14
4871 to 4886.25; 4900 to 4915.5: 1.11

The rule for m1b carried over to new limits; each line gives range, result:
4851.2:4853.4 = 2.26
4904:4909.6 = 2.16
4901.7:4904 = 2.23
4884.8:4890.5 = 2.02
